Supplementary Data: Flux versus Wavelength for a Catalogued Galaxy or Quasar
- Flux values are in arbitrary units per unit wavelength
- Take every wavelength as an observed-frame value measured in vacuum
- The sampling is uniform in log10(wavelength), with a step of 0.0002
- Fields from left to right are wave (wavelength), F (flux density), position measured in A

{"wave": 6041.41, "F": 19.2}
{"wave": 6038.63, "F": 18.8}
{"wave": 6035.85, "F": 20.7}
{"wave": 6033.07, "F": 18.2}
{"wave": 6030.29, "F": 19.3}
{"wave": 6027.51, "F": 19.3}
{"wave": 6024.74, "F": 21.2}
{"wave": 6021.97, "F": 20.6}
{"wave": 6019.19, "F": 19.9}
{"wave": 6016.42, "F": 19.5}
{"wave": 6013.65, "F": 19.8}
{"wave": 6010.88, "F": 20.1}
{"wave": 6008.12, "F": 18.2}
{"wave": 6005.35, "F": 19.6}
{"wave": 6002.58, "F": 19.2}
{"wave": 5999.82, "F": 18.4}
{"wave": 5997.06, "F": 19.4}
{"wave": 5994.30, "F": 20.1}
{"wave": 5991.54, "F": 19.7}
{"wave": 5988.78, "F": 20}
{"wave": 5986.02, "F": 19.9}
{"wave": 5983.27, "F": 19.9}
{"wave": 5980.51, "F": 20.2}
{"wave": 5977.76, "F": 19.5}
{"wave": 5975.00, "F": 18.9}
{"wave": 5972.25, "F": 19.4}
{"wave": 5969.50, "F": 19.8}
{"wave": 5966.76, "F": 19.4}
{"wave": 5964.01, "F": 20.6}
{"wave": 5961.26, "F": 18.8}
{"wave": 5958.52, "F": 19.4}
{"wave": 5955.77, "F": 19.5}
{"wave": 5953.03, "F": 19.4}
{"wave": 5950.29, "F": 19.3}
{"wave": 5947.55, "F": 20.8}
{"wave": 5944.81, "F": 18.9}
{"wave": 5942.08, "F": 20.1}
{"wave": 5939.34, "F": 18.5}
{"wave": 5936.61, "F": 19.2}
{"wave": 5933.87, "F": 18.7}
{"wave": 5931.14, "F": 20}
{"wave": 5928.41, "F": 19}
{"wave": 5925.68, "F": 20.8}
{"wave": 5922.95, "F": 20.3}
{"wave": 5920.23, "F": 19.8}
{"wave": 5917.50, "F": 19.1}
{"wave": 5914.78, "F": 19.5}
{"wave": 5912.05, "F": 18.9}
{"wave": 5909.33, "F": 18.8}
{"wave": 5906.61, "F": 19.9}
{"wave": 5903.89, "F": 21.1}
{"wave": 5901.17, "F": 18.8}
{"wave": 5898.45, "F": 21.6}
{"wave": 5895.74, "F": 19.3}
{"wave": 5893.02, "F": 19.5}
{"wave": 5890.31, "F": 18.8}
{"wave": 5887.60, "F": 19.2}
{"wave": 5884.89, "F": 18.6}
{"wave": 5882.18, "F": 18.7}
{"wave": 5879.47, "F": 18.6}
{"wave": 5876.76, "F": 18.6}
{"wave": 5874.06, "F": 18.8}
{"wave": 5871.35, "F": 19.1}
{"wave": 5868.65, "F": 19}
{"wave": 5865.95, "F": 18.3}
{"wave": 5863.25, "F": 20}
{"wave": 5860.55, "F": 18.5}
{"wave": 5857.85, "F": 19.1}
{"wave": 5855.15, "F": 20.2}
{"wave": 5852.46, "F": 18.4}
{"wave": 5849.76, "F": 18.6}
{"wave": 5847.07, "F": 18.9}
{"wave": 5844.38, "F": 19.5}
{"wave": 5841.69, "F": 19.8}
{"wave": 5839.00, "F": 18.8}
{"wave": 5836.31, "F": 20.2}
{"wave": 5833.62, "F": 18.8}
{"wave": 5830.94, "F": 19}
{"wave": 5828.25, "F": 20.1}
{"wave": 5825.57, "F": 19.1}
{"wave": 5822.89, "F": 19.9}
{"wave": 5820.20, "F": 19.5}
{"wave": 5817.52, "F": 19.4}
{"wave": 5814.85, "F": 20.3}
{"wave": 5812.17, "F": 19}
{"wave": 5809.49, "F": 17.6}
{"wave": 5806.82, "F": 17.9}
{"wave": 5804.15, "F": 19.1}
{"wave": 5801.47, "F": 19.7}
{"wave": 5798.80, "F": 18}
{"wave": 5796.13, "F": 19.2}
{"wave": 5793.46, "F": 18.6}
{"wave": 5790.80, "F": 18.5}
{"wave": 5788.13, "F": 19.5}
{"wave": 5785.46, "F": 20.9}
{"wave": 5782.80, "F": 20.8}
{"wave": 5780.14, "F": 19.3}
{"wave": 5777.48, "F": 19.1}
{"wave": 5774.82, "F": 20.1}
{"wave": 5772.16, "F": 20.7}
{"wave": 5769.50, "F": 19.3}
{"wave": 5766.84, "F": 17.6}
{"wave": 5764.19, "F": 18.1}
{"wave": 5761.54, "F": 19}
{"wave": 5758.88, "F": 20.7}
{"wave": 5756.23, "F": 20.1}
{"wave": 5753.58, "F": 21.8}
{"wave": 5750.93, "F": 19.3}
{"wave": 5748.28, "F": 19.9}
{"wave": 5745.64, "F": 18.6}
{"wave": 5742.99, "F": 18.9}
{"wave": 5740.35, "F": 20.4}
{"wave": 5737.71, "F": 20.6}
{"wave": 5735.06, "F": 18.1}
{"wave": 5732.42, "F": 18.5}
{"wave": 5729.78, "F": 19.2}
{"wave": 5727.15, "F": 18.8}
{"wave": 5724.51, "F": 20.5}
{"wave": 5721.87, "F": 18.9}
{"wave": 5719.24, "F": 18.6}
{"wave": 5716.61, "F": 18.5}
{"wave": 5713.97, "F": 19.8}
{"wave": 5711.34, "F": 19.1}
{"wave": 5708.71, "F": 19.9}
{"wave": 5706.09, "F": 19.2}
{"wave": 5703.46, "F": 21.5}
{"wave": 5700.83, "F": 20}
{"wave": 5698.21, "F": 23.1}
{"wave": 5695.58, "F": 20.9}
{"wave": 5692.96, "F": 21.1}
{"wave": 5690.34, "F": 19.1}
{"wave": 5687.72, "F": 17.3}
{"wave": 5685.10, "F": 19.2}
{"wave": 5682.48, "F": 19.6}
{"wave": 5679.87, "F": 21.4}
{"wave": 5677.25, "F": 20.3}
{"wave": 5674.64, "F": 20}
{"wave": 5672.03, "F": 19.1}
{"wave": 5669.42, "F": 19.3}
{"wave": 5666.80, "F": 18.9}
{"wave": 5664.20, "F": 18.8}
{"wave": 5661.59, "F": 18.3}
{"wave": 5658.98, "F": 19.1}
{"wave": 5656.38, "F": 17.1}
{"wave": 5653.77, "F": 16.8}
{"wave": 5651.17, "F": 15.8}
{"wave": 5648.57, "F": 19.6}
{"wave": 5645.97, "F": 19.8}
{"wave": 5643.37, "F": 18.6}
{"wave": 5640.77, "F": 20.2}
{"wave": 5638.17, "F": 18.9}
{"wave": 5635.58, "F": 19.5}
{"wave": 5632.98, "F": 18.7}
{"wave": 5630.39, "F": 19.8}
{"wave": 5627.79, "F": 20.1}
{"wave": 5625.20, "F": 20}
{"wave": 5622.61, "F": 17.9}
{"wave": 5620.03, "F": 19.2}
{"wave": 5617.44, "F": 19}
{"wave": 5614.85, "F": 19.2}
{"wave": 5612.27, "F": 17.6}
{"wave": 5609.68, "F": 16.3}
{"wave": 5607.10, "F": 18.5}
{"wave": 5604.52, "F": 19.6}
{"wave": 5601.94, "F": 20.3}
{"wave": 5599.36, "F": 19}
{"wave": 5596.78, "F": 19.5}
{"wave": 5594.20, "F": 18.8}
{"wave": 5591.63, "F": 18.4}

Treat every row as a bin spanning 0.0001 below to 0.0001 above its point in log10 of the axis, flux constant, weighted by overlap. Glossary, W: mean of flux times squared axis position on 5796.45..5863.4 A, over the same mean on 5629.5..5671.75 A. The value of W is 1.1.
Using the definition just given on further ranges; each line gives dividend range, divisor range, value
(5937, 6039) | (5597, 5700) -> 1.15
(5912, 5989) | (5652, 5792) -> 1.09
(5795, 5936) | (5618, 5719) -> 1.07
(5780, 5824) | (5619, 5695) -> 1.06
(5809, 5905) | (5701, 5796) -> 1.02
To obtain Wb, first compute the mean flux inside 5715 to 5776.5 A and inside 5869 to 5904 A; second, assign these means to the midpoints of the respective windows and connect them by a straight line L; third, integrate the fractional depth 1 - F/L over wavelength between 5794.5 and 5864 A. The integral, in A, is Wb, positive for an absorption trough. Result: 0.4 A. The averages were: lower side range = 19.4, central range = 19.2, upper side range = 19.2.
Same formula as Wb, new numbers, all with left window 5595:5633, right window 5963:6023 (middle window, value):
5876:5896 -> 0.6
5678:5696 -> -0.6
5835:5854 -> 0.2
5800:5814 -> 0.4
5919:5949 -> -0.2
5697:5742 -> -1.2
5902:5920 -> 0.0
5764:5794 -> -0.3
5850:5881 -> 0.7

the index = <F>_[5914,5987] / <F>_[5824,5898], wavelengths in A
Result 1.02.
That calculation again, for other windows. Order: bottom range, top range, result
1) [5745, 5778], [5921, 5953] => 1.00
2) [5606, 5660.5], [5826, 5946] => 1.04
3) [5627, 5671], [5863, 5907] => 1.03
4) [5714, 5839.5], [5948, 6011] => 1.01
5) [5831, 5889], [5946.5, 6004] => 1.03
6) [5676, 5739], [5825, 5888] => 0.97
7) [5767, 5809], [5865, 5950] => 1.00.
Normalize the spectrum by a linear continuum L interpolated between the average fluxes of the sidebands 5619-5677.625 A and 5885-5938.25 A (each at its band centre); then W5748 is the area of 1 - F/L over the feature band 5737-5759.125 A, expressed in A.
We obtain -0.9 A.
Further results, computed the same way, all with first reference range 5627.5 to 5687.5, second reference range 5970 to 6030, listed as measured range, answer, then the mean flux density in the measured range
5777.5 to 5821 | 0.2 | 19.2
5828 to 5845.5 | -0.1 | 19.4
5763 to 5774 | 0.1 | 19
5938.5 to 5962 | 0.1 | 19.4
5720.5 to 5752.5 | -0.3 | 19.3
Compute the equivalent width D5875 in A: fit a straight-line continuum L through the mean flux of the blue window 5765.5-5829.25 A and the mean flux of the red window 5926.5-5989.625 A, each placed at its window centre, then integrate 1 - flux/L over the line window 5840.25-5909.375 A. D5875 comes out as 0.7 A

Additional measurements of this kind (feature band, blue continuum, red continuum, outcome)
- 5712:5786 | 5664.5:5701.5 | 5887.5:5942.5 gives 1.25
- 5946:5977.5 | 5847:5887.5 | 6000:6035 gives -0.42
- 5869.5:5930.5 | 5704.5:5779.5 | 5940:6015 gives 0.32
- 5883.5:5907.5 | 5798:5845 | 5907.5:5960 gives -0.31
